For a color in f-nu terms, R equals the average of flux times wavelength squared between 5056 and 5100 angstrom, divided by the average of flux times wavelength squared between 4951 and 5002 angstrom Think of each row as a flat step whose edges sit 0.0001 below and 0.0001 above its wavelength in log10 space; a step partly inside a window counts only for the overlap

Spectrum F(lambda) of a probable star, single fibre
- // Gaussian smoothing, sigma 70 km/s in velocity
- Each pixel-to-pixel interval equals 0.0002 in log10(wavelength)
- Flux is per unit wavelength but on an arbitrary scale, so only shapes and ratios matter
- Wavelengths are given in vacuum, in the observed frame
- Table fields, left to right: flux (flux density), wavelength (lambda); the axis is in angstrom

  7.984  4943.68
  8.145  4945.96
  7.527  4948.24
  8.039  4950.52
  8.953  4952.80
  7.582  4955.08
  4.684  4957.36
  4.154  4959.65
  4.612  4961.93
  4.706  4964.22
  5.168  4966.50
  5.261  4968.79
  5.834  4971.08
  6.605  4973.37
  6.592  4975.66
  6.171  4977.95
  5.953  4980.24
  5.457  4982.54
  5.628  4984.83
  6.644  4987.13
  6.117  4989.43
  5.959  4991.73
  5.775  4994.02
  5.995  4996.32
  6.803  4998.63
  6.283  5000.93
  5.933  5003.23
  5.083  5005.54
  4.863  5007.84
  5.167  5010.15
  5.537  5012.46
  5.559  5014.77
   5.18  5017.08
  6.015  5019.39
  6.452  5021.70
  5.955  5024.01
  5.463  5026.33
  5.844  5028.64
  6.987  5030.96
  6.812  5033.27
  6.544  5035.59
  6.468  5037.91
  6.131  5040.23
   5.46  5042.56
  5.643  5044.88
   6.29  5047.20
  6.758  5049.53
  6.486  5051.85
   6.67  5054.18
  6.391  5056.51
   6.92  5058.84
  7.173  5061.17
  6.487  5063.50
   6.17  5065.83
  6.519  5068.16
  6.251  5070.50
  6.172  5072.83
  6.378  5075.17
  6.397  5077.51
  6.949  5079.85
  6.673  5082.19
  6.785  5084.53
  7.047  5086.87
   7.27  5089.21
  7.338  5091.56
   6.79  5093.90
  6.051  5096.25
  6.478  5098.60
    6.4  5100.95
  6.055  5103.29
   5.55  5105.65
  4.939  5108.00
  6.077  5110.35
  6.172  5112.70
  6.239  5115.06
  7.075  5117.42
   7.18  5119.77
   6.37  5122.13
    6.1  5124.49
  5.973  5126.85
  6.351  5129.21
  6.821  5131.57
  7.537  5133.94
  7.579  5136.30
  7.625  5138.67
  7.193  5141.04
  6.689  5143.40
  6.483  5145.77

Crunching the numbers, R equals 1.16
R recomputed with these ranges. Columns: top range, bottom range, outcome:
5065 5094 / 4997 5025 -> 1.20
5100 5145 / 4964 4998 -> 1.17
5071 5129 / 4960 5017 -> 1.18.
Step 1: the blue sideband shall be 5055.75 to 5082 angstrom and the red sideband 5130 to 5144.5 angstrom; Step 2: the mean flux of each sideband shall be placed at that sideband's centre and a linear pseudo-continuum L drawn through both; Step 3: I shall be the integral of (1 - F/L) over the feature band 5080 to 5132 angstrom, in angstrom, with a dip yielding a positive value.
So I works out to 3.4 angstrom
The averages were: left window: 6.54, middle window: 6.45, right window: 7.22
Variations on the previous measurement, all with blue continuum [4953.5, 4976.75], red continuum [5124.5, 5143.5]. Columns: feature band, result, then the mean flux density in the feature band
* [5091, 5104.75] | 0.4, 6.46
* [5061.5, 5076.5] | 0.1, 6.38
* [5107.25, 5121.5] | 1.0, 6.33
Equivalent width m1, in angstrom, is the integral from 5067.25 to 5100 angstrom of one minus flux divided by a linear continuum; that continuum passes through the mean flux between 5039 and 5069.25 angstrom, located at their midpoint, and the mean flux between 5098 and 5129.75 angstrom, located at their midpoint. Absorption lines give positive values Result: -1.8 angstrom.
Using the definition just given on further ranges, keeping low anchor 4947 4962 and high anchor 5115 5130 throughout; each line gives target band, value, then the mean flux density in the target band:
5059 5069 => -0.1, 6.63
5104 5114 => 1.2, 5.71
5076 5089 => -0.5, 6.8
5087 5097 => -0.6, 6.91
